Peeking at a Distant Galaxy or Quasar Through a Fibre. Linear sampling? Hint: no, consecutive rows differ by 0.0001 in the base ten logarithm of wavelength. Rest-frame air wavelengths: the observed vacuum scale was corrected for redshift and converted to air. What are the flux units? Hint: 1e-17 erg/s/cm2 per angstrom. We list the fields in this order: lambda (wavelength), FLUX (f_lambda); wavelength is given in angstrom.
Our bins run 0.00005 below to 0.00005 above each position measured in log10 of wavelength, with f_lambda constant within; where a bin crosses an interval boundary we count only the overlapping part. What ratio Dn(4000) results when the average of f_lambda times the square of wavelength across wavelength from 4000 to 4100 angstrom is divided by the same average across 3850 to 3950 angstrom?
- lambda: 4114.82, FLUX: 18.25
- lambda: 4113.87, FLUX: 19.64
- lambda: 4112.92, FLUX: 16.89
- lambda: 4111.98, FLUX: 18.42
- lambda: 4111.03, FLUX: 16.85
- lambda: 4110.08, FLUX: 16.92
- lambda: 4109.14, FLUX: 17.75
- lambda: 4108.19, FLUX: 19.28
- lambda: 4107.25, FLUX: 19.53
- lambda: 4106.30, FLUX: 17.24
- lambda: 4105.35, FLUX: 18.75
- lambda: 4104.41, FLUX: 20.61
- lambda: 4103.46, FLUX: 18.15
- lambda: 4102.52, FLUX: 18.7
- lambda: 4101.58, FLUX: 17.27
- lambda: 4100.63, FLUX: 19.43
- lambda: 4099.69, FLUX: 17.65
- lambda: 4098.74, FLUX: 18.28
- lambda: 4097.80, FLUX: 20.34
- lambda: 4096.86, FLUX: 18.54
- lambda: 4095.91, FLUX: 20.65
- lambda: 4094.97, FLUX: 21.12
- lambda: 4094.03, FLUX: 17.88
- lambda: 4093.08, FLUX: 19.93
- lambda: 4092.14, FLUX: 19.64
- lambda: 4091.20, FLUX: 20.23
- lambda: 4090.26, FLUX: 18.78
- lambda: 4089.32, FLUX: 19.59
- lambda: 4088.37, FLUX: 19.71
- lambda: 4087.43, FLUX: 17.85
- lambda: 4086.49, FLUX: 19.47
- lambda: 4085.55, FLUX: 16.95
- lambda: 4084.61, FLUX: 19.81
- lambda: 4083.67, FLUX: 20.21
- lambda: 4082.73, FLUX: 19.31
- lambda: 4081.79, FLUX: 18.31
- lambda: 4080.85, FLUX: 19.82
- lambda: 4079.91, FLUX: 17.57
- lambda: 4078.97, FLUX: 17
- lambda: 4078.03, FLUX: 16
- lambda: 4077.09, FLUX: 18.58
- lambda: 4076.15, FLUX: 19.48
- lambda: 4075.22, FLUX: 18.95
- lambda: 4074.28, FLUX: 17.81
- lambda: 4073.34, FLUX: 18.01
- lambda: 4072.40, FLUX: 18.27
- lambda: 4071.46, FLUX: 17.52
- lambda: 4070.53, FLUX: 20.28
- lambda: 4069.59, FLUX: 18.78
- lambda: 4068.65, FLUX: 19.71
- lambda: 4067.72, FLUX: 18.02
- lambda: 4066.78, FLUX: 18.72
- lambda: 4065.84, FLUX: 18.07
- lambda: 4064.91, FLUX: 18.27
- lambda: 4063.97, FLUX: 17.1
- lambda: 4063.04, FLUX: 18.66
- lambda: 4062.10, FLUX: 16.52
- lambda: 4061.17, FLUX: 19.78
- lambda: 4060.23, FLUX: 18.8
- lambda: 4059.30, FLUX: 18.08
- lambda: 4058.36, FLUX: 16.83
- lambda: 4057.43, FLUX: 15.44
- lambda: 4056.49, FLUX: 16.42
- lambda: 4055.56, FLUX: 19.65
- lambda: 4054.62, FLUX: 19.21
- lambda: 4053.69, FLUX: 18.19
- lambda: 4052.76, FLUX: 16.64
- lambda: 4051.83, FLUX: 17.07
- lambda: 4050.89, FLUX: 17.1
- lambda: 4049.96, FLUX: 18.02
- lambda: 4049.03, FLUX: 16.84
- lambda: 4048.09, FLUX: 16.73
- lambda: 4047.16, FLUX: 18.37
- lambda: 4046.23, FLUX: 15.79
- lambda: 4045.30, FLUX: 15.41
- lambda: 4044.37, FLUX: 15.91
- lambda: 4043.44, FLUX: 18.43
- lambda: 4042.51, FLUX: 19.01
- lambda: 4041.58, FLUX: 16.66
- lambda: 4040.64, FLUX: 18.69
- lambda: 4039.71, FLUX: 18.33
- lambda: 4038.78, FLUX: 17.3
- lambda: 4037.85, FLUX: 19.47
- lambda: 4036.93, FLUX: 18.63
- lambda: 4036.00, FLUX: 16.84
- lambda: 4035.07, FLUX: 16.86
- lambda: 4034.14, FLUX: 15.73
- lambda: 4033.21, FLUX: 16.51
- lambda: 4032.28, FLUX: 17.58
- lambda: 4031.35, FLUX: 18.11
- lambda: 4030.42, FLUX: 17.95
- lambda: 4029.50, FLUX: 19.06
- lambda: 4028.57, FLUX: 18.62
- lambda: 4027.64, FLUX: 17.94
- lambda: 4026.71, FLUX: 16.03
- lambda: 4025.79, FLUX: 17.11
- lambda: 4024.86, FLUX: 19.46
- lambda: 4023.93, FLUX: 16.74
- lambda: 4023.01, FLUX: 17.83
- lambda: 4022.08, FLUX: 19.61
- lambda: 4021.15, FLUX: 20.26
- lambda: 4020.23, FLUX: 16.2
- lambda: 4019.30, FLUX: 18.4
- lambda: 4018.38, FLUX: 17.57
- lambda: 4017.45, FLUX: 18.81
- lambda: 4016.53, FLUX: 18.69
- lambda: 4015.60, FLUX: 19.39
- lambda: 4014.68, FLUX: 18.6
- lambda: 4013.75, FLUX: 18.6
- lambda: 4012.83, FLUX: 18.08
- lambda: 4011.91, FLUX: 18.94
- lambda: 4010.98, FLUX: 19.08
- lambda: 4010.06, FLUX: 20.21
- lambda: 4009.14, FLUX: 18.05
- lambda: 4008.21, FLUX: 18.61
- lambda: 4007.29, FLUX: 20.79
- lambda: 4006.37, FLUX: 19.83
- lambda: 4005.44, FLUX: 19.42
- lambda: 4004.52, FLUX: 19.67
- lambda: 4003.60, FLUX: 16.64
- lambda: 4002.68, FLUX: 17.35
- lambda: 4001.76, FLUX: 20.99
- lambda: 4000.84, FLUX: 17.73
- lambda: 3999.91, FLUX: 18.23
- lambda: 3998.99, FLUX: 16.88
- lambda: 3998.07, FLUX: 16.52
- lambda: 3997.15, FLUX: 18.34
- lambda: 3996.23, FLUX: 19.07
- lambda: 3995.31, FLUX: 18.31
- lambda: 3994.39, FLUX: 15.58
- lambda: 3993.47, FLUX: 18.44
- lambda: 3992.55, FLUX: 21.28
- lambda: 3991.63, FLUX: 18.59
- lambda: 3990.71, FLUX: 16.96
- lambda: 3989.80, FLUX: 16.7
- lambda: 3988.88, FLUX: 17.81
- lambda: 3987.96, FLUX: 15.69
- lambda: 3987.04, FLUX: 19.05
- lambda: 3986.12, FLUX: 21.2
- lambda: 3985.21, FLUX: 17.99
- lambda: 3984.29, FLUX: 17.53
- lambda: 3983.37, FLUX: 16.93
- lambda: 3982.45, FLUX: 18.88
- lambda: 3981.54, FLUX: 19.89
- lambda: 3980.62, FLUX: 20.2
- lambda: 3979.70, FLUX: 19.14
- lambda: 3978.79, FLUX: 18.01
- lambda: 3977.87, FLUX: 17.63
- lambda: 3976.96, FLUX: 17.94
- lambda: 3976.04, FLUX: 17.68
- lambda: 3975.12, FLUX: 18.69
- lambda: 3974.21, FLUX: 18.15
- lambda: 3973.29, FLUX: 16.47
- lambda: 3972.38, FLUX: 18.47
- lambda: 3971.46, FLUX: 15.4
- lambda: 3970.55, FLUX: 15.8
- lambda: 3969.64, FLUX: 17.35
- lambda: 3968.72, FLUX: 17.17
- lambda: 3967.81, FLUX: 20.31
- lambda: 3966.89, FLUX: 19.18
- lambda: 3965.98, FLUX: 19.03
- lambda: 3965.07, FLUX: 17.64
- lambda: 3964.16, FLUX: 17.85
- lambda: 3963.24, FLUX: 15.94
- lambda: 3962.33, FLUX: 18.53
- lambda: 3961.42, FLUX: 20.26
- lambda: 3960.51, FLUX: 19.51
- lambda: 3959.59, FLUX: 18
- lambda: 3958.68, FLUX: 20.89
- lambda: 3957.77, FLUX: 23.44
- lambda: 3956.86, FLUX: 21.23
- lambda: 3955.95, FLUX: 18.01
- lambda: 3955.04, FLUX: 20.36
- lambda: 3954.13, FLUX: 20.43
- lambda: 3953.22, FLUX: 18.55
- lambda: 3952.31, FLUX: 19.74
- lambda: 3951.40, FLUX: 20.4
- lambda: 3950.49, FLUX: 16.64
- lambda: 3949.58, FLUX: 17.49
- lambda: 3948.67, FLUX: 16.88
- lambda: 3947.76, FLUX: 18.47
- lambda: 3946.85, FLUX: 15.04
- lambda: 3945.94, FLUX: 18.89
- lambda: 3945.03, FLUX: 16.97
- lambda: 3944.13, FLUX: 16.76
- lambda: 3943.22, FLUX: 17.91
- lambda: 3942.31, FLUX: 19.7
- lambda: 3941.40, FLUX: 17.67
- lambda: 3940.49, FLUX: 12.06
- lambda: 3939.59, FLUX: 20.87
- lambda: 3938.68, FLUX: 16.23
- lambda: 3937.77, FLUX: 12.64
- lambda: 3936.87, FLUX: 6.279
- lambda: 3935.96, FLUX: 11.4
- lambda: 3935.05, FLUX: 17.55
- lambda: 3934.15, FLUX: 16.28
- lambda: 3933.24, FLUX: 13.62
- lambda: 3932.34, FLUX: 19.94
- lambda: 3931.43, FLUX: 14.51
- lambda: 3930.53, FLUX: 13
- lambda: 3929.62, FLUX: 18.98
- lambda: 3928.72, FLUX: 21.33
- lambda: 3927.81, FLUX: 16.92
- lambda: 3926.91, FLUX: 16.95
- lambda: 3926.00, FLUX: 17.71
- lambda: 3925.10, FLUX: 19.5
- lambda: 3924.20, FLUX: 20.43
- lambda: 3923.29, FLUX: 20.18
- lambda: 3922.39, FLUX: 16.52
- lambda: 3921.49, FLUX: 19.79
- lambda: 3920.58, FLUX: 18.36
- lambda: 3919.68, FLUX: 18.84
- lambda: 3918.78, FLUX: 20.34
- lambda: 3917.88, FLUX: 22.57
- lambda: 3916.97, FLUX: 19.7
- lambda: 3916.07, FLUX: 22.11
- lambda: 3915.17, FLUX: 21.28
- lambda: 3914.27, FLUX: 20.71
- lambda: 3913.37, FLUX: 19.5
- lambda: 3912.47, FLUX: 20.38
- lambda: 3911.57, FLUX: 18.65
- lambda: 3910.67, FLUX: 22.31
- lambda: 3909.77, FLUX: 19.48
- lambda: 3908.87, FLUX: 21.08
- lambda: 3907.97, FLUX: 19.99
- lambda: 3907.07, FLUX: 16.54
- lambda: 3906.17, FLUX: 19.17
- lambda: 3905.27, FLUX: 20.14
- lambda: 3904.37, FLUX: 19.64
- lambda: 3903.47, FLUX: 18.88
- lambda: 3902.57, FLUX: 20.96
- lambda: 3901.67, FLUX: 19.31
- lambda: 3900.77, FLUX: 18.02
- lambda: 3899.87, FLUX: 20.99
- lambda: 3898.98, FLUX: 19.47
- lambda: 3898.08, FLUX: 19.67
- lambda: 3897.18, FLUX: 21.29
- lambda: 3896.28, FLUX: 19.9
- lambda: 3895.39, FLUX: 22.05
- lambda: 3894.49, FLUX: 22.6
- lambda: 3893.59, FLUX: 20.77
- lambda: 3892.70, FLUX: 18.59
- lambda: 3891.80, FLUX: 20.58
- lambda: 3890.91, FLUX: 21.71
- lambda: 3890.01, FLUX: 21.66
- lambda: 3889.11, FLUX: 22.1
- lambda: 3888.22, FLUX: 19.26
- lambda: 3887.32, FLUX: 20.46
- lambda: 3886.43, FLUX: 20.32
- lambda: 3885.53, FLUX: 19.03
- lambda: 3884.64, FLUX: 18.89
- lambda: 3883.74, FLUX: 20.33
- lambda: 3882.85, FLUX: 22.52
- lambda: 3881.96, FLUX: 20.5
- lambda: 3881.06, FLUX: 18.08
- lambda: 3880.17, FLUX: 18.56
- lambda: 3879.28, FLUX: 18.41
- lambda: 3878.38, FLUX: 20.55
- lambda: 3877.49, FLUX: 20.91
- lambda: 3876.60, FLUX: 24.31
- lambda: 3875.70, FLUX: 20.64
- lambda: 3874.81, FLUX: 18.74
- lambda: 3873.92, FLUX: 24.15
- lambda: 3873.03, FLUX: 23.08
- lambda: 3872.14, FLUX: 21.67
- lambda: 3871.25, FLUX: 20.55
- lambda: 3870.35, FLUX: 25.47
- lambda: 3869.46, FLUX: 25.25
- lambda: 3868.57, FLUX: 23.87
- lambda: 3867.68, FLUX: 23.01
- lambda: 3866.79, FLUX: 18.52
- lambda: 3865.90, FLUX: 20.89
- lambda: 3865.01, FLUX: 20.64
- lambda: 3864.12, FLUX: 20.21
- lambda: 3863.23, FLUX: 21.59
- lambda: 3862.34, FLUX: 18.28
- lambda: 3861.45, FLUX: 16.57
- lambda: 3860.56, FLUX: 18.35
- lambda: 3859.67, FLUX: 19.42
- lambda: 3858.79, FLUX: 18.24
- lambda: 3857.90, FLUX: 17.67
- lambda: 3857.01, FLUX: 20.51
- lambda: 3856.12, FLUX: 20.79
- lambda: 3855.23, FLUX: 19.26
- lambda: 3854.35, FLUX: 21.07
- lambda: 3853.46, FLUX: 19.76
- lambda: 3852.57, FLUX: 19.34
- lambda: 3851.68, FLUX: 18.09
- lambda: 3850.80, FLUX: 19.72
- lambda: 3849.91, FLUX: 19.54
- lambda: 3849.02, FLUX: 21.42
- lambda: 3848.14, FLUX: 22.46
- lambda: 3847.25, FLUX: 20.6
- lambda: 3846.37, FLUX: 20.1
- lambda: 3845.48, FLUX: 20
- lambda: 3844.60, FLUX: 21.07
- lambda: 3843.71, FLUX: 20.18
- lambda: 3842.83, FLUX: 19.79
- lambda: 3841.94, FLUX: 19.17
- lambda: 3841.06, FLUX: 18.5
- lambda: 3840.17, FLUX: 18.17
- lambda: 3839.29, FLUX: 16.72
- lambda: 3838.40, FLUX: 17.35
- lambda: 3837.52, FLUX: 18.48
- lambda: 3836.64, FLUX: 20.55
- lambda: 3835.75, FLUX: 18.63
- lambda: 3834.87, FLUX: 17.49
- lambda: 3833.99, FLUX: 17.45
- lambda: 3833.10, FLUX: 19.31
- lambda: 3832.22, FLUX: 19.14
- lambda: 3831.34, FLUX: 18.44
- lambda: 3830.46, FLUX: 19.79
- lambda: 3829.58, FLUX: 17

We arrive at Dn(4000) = 1.0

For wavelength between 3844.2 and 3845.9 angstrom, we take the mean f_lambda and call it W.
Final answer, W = 20.6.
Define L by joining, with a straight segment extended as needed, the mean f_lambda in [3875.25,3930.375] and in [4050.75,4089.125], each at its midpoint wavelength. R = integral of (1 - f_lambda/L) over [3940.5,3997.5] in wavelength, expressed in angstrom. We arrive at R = 2.9 angstrom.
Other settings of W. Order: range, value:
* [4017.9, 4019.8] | 17.9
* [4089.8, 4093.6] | 19.6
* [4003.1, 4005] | 18.2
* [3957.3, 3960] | 20.9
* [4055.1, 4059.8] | 17.3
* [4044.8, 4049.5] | 16.6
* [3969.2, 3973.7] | 16.7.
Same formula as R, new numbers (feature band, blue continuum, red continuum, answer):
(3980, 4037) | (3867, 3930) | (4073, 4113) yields 3.4 angstrom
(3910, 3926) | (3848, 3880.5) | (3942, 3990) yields -0.5 angstrom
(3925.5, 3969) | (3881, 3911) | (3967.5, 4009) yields 3.3 angstrom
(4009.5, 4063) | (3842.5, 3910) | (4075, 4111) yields 3.7 angstrom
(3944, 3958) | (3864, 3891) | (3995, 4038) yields 0.7 angstrom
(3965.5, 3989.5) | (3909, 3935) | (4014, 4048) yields 0.3 angstrom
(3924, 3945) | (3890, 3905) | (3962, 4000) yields 3.1 angstrom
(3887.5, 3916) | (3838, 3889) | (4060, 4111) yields -0.4 angstrom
